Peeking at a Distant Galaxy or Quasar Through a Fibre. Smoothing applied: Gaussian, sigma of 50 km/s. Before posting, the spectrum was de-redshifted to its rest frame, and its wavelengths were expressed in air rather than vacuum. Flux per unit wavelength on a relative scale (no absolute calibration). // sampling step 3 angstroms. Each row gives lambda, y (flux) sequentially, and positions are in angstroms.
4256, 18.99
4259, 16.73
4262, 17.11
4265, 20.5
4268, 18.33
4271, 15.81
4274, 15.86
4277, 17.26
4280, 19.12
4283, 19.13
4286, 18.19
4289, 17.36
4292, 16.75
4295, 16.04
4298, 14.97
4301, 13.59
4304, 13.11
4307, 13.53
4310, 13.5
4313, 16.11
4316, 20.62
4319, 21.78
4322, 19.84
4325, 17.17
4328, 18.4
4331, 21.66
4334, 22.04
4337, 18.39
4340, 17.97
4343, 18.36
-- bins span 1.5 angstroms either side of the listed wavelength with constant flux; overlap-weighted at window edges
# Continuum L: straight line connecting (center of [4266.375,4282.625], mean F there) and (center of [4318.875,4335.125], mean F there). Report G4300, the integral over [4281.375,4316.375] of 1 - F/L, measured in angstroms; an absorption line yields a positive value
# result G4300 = 4.9 angstroms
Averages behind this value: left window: 17.4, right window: 20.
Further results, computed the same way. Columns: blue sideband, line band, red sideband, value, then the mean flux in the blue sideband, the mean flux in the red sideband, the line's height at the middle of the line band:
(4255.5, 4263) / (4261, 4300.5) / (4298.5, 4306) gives -4.7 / 17.5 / 13.6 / 15.5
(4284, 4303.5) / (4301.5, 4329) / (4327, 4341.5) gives 1.7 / 16.1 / 19.7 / 18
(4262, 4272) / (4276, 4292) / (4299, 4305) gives -2.2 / 18.2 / 13.5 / 15.9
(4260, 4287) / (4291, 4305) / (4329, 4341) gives 2.9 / 17.9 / 20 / 18.7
